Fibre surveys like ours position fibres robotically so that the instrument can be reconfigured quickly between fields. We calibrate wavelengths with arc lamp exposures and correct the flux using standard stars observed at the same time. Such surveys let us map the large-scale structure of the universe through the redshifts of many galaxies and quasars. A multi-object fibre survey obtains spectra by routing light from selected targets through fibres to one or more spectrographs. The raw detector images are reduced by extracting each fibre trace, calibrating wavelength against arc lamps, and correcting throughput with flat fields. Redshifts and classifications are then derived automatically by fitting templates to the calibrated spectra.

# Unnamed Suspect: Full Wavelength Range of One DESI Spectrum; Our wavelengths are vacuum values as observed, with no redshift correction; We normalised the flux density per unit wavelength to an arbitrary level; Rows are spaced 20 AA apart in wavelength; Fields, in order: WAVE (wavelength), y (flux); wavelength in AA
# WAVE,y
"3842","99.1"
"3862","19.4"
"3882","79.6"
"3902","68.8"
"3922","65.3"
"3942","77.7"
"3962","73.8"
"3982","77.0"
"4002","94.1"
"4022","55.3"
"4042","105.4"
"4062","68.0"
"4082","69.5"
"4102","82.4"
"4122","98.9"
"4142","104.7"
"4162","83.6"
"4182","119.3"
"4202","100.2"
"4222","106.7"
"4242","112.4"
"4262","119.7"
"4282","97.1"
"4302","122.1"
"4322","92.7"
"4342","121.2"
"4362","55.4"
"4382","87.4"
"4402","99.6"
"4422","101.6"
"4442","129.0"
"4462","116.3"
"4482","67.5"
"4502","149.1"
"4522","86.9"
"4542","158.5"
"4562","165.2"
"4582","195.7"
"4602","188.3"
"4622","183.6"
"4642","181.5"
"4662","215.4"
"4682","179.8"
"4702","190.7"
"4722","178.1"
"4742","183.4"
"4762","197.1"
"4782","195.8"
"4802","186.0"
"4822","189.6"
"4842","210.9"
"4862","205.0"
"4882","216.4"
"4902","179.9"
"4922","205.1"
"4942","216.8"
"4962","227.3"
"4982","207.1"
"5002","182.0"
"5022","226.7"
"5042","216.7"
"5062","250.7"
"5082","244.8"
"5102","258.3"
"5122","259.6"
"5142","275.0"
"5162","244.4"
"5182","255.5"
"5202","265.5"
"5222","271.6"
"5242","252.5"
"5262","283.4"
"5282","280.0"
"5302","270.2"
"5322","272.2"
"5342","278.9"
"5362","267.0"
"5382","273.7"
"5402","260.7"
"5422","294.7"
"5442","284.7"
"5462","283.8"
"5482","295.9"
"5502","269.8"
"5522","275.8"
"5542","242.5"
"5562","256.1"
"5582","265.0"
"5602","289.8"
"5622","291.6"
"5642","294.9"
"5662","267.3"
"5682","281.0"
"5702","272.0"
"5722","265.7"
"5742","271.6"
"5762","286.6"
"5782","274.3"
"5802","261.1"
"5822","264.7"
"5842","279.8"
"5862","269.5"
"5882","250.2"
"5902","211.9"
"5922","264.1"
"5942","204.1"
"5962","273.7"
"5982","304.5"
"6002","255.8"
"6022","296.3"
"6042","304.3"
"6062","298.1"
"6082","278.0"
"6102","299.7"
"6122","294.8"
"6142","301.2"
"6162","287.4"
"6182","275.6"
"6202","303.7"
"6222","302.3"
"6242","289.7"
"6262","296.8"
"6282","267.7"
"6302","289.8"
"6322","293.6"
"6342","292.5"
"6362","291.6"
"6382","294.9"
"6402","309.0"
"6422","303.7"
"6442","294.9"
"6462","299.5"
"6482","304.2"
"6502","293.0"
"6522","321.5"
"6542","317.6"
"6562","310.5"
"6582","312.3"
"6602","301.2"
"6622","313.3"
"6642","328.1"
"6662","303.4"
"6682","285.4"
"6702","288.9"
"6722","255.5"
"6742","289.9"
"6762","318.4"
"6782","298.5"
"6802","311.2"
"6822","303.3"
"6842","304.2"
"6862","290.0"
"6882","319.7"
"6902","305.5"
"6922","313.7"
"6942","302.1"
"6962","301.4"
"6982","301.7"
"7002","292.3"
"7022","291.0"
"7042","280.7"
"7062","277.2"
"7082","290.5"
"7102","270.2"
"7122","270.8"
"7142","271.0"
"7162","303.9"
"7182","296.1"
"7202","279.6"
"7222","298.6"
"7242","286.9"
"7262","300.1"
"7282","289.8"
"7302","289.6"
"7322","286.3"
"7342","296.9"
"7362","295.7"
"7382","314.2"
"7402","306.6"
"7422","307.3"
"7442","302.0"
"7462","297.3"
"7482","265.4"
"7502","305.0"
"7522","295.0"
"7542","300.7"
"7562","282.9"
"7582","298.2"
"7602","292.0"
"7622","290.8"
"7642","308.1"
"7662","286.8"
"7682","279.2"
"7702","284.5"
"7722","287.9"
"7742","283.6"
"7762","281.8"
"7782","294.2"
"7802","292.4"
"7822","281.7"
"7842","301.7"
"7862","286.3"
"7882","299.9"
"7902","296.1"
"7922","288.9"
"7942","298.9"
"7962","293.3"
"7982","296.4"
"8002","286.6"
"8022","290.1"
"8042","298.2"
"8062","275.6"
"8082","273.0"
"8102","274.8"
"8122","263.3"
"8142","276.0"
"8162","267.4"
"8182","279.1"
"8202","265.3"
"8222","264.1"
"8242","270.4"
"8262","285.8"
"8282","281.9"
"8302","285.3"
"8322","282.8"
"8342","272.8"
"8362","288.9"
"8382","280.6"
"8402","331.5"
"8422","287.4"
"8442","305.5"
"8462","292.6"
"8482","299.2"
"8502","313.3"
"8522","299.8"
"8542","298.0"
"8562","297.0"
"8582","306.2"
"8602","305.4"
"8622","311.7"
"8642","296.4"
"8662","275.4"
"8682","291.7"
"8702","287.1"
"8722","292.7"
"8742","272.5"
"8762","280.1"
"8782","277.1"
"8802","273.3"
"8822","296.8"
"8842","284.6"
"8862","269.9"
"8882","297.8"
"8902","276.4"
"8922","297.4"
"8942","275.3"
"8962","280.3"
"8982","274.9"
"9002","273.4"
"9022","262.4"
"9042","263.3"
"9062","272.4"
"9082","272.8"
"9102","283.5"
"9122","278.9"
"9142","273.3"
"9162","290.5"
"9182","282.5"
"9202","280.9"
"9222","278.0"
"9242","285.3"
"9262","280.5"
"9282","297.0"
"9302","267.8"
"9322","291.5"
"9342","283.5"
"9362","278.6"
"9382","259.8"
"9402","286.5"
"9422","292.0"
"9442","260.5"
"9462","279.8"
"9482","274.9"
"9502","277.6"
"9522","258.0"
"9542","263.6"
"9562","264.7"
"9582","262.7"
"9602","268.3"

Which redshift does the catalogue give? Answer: 0.140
